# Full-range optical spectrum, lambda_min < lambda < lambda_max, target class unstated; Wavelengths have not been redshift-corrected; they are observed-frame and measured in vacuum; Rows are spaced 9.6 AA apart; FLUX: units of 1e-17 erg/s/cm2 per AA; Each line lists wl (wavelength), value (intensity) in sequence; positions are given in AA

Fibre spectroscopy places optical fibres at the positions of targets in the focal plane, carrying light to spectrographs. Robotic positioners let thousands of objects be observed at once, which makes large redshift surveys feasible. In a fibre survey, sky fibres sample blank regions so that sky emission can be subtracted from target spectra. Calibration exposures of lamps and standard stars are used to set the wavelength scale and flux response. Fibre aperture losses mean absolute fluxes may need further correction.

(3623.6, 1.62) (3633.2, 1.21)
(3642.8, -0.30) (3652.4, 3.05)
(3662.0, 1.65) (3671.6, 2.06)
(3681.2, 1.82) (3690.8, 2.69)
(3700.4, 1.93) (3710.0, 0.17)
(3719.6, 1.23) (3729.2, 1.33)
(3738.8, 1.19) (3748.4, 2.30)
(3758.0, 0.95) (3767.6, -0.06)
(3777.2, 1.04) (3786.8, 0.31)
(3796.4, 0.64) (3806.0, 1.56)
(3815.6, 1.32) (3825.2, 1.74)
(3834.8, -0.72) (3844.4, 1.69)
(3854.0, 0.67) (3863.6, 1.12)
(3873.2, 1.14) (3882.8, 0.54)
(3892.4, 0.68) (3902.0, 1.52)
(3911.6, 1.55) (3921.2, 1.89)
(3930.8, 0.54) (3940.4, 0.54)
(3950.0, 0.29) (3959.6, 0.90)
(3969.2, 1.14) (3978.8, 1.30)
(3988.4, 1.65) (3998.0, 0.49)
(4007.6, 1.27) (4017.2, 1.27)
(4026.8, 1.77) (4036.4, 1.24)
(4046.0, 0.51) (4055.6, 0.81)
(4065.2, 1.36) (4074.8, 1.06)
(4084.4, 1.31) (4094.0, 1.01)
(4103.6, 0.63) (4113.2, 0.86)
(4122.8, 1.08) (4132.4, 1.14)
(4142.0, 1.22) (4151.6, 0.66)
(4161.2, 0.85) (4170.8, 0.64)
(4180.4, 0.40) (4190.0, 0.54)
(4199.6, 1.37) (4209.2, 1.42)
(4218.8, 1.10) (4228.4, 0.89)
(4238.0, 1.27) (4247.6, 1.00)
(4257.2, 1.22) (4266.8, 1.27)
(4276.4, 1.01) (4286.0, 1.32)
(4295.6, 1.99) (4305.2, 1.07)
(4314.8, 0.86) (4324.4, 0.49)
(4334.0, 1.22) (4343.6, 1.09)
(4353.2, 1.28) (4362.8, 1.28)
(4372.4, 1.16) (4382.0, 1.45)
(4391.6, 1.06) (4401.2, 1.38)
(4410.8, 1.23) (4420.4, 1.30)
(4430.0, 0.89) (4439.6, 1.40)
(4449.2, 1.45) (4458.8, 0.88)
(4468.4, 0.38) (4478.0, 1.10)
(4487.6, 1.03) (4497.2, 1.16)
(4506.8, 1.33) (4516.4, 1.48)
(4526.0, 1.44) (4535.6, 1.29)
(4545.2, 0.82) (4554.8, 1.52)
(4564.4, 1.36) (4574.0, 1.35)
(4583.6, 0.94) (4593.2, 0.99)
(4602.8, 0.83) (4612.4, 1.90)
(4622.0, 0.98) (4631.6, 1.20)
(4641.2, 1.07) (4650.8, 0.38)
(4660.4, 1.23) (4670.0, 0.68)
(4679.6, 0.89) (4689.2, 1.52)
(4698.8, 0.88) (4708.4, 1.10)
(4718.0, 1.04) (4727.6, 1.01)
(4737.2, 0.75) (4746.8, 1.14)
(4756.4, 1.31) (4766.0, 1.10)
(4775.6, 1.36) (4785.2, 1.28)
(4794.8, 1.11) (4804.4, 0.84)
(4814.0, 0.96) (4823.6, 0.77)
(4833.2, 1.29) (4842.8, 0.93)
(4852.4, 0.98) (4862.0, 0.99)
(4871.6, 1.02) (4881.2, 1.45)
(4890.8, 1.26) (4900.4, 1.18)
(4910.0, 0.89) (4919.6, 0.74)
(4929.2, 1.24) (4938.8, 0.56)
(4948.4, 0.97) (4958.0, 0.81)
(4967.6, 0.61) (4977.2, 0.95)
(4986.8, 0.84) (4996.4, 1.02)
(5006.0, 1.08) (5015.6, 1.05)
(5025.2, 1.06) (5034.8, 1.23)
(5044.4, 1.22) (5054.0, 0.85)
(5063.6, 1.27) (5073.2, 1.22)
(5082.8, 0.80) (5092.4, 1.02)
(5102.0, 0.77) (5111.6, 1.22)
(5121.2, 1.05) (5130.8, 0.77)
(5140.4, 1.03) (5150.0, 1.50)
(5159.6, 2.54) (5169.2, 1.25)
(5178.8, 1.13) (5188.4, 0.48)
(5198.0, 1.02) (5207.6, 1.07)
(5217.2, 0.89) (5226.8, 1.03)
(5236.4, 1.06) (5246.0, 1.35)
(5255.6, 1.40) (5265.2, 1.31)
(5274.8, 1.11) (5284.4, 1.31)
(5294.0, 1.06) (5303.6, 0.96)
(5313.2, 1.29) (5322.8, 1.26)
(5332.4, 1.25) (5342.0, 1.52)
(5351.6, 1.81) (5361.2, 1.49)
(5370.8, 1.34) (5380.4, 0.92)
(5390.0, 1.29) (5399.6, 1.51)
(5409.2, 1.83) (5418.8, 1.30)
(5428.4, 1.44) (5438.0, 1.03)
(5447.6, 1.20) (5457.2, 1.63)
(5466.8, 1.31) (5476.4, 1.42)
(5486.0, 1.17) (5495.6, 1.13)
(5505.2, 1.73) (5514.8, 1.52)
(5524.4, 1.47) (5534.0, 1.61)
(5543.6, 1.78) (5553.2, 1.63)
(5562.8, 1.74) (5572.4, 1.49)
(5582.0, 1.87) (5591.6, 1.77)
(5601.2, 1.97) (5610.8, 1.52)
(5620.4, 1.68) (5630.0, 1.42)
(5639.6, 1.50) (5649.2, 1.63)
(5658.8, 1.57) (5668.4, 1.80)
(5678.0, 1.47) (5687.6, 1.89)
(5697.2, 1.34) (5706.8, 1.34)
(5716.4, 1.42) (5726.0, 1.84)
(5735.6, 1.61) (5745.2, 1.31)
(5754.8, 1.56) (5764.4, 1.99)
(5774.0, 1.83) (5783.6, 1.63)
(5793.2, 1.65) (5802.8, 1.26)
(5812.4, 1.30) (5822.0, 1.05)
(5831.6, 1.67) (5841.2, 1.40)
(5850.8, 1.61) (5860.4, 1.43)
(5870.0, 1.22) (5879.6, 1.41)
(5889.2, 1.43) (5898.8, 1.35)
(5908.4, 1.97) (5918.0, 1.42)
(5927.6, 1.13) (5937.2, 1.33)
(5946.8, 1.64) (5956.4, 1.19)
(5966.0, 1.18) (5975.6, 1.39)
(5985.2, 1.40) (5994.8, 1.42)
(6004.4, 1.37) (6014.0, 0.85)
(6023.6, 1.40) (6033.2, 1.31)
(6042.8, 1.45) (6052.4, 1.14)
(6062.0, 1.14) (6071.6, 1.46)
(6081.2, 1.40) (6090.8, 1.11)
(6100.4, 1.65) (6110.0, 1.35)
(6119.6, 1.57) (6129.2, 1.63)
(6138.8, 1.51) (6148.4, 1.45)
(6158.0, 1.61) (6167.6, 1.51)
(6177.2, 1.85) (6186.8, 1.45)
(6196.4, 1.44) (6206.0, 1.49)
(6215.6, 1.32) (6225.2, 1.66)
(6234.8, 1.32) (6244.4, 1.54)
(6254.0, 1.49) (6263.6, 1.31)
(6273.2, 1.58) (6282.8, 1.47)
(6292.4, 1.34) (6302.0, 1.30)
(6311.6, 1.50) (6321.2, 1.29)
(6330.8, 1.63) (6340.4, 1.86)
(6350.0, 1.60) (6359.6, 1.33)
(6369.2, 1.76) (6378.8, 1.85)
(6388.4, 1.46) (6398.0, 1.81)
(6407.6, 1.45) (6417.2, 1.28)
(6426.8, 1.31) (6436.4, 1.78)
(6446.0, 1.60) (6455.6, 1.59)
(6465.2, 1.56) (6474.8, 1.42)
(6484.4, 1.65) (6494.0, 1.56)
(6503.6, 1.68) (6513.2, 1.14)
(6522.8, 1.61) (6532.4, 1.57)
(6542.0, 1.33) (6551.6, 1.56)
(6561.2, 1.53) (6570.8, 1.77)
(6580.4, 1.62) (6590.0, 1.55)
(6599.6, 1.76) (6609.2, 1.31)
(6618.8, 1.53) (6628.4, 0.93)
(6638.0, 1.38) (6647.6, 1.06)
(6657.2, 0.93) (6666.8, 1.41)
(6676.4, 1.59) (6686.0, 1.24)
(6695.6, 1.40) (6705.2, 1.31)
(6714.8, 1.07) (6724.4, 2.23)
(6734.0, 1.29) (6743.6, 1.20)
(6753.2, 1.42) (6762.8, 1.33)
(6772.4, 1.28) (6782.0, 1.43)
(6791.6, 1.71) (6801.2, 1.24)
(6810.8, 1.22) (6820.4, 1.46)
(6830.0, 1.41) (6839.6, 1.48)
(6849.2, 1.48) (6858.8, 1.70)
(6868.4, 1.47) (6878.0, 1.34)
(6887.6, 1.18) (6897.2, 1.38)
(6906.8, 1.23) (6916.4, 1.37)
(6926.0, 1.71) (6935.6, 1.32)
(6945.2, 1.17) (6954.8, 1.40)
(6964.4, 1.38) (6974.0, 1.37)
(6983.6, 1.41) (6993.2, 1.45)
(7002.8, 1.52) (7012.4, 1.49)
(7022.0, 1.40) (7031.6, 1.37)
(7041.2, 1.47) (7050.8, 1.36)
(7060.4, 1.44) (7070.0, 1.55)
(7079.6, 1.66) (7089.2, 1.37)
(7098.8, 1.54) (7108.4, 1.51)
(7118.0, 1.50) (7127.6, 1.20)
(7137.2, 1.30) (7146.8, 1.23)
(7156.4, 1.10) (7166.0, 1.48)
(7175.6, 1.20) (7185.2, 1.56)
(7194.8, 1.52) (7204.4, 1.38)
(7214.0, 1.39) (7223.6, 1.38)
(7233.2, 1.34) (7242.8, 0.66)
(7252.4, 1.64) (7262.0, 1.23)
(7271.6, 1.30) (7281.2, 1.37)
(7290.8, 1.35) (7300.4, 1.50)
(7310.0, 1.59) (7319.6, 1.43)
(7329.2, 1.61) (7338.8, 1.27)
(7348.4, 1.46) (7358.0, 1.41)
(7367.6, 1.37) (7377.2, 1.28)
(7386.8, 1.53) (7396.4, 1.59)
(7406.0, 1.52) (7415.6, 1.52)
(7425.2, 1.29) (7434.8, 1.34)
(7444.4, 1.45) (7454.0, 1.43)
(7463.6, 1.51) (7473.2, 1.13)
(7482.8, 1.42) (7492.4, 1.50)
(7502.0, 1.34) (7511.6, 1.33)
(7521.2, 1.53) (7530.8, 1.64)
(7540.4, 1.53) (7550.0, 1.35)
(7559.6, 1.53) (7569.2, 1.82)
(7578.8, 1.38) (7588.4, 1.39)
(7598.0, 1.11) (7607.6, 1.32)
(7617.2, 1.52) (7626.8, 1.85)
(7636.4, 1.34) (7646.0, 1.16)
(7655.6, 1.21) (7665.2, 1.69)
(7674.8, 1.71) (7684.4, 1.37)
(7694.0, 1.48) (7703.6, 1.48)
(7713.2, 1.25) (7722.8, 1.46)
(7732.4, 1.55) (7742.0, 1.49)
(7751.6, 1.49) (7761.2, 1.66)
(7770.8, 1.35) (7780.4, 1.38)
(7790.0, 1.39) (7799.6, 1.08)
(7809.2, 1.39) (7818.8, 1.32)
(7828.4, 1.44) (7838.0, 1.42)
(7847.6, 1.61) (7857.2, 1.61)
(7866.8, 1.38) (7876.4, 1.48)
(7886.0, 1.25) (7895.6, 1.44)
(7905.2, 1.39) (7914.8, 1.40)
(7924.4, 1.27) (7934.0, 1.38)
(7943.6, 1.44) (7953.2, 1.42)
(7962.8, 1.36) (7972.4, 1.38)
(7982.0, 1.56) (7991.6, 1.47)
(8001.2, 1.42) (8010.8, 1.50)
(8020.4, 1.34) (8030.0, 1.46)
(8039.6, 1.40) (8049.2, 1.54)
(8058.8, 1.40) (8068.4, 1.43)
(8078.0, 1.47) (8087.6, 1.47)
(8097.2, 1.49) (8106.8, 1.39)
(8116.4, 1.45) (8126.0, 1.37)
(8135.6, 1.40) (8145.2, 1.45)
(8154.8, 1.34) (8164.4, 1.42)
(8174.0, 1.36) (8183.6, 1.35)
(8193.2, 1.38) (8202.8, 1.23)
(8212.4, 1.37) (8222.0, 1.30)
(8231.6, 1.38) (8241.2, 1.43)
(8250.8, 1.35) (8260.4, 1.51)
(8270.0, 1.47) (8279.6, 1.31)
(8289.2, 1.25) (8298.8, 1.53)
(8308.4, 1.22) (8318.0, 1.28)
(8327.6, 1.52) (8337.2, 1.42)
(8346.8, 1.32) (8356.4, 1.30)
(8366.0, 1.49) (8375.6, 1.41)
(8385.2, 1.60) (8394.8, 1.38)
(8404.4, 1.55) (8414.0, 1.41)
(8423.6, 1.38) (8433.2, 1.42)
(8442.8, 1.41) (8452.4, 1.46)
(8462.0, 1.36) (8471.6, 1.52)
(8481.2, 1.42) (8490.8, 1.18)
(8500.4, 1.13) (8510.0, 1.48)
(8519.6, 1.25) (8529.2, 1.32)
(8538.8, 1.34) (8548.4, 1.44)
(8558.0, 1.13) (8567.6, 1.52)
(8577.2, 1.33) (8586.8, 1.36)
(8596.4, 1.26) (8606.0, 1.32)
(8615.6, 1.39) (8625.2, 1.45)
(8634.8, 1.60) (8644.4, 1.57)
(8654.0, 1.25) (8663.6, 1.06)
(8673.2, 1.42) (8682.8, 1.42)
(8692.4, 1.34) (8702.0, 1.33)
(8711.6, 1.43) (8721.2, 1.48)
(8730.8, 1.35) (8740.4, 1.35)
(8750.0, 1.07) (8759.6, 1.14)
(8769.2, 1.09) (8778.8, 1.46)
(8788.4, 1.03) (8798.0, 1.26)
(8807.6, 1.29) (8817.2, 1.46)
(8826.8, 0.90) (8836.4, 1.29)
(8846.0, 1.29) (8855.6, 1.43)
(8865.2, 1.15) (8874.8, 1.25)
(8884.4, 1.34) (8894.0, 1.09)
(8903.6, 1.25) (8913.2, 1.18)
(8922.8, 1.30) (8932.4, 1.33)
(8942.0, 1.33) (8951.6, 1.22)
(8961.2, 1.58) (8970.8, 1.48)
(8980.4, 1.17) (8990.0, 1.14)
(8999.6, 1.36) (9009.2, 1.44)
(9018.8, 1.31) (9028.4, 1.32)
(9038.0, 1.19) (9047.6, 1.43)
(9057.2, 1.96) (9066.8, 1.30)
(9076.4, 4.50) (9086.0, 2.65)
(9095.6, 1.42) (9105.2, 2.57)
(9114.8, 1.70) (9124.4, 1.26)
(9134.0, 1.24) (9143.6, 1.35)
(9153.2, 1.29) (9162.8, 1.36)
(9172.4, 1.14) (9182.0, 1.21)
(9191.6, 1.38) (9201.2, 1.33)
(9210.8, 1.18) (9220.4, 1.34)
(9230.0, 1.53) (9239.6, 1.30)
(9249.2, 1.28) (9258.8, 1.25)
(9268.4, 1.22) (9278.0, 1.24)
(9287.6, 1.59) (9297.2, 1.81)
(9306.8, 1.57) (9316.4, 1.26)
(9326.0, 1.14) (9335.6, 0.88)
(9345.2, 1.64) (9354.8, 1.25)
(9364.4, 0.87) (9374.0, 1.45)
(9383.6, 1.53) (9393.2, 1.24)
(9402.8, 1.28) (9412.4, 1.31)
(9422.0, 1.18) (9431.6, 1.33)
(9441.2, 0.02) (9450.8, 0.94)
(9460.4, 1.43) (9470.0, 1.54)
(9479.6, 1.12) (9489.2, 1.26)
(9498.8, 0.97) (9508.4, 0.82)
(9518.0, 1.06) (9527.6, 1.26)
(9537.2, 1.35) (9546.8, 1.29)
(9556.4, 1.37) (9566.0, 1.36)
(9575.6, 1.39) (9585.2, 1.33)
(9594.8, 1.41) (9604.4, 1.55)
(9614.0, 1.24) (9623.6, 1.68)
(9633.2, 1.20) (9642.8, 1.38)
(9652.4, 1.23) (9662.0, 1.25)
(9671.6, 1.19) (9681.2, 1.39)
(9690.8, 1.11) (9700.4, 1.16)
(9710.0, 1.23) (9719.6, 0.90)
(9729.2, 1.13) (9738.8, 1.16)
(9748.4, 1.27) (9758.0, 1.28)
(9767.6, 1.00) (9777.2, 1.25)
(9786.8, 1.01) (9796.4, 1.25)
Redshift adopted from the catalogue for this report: 0.38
